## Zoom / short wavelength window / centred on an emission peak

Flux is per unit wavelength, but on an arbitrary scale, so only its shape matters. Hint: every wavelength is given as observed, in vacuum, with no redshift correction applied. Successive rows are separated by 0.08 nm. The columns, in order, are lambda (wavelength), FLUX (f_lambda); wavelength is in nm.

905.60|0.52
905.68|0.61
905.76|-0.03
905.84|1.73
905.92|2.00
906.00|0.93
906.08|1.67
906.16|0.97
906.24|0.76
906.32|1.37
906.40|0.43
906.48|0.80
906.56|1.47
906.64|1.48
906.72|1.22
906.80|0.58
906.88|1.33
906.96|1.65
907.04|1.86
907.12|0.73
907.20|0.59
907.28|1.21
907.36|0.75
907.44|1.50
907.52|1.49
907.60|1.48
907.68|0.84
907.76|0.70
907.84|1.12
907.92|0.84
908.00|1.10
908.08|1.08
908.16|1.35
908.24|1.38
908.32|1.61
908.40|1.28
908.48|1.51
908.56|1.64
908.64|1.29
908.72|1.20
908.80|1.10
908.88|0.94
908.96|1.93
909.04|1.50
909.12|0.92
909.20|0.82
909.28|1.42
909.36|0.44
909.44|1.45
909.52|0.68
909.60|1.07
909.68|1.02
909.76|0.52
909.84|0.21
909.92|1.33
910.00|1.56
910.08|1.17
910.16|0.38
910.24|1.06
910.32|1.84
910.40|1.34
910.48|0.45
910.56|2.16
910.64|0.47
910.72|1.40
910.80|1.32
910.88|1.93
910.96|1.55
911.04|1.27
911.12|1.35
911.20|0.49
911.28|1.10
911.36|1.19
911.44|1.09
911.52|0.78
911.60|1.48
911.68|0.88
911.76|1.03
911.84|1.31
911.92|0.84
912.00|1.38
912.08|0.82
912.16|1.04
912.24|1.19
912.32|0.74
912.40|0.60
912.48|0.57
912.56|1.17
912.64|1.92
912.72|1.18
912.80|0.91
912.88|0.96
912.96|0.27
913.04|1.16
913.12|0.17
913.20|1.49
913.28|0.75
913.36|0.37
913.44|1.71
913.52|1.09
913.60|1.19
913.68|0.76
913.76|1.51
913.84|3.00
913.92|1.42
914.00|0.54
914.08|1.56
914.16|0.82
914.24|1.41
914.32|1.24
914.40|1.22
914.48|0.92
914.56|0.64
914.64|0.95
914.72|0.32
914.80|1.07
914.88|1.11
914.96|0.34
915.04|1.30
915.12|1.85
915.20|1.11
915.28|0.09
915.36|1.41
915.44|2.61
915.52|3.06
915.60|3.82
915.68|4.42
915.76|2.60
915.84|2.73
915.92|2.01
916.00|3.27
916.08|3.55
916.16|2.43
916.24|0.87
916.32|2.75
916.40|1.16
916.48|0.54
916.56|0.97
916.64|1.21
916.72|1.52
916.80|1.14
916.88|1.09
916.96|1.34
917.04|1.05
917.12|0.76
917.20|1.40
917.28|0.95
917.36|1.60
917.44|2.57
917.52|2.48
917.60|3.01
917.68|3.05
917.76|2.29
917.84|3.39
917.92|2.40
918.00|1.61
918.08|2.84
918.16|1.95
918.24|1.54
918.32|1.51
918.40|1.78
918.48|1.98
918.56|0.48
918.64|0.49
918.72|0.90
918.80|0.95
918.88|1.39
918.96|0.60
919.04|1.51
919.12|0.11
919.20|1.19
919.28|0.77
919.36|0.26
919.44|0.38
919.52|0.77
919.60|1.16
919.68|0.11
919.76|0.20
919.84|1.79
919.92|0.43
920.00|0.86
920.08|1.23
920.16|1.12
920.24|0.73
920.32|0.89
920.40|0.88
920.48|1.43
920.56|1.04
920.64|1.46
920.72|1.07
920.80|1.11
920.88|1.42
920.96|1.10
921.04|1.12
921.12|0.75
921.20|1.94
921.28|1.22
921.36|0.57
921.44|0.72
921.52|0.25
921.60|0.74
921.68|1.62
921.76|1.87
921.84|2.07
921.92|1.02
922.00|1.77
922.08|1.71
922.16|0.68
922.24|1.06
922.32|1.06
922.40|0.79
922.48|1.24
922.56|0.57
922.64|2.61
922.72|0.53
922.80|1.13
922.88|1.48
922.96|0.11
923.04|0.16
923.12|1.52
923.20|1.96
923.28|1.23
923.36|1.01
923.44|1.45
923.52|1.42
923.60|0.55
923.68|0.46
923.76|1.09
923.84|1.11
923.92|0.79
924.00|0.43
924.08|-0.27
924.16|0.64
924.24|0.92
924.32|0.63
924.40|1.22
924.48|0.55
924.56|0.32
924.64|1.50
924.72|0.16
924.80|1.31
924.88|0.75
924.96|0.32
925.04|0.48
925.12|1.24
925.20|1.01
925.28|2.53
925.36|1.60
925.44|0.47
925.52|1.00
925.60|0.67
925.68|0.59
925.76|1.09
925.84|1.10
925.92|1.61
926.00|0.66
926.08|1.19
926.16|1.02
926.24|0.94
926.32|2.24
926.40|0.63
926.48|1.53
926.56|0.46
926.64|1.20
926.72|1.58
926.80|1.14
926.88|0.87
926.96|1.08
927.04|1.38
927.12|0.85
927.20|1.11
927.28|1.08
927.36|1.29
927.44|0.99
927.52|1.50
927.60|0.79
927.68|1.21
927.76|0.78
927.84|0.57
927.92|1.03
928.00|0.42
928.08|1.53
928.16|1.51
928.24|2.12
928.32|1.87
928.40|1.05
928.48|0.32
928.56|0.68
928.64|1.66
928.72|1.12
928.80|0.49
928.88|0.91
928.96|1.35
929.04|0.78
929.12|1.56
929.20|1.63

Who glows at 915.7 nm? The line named [S II]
